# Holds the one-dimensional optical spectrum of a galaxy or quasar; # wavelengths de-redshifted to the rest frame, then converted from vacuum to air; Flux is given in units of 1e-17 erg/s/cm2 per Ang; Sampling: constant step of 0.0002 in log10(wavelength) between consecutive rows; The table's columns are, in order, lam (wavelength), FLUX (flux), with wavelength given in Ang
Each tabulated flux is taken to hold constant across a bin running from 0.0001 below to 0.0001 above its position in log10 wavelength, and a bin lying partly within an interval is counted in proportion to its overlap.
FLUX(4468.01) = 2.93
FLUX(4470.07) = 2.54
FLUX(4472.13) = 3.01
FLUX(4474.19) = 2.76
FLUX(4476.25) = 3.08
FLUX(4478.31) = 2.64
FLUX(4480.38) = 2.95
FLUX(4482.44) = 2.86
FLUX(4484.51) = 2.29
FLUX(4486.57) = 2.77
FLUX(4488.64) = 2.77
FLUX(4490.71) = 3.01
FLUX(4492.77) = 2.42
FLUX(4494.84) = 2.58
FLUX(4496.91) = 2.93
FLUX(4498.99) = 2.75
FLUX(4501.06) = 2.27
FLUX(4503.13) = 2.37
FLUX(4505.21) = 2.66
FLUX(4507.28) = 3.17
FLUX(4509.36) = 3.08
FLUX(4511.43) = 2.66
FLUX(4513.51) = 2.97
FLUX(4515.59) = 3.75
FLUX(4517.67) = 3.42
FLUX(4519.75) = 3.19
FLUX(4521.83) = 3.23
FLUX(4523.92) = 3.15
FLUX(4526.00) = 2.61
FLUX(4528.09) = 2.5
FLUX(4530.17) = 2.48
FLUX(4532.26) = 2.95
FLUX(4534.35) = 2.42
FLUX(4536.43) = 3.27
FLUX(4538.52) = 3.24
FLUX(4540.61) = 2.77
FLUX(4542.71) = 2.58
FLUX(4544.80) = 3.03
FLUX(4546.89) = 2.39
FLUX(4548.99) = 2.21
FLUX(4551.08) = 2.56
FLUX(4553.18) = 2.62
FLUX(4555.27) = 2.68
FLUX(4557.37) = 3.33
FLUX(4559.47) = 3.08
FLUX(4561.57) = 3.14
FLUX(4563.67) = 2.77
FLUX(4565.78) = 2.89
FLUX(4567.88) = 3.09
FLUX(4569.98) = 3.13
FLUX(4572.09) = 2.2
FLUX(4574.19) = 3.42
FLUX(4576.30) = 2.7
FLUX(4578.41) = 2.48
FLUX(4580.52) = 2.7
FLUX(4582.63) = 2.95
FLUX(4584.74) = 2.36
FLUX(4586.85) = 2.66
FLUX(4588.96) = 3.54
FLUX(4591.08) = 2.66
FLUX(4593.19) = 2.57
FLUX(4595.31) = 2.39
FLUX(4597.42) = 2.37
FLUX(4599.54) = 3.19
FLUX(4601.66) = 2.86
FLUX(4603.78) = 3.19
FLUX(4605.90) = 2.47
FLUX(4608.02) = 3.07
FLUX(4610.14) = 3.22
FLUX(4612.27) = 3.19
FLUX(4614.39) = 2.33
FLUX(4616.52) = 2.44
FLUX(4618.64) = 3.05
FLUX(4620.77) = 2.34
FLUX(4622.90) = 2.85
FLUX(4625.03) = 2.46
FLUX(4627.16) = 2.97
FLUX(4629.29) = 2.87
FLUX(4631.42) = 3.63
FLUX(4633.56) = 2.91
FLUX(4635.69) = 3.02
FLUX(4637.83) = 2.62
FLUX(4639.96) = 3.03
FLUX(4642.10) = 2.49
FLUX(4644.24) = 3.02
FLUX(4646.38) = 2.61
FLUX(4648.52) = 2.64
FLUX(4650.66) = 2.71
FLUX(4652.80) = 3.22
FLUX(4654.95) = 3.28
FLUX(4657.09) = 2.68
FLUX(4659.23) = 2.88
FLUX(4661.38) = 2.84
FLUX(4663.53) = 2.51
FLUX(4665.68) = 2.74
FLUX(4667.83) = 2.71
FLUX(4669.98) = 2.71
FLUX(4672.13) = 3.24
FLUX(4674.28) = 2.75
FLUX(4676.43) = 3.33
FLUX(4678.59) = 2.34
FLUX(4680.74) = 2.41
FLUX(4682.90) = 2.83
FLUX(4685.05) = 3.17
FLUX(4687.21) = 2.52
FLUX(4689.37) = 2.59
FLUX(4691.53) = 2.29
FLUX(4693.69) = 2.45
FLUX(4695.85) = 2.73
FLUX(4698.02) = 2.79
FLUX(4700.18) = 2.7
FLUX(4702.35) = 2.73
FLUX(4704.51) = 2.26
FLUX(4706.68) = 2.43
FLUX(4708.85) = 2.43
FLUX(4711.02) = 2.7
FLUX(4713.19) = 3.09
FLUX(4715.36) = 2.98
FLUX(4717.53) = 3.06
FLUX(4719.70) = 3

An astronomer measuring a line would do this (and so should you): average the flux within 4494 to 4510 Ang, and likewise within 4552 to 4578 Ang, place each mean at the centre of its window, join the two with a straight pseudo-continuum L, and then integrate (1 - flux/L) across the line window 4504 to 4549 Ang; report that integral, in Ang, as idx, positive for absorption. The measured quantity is -1.95 Ang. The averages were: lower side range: 2.72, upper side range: 2.91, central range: 2.91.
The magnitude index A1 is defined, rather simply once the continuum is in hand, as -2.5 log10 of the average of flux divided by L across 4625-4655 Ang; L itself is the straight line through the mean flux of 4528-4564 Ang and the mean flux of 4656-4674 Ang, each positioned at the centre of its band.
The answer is -0.04 mag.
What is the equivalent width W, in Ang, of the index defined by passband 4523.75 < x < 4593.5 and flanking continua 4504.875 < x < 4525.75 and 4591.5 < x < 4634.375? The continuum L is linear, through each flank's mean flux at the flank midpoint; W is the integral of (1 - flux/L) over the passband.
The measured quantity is 4.44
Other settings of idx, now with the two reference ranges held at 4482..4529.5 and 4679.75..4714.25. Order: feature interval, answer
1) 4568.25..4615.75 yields -0.99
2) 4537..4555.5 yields 0.71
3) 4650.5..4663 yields -1.20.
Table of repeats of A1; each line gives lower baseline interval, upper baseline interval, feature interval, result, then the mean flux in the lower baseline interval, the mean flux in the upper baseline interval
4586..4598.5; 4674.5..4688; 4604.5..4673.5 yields -0.04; 2.7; 2.77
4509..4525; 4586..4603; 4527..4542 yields 0.11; 3.18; 2.79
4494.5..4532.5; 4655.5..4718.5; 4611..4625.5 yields 0.04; 2.88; 2.72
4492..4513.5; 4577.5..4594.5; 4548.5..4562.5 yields -0.04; 2.71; 2.74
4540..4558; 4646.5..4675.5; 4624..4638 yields -0.06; 2.67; 2.83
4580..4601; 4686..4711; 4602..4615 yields -0.08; 2.74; 2.55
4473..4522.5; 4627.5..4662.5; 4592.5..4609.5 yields 0.04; 2.86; 2.9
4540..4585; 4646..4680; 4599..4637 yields -0.03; 2.78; 2.82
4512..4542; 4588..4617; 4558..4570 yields -0.04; 2.99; 2.83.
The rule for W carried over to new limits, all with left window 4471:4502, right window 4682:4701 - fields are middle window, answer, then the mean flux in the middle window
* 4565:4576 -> -0.9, 2.93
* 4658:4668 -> -0.2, 2.74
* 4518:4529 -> -1.0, 2.97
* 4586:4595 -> -0.4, 2.82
